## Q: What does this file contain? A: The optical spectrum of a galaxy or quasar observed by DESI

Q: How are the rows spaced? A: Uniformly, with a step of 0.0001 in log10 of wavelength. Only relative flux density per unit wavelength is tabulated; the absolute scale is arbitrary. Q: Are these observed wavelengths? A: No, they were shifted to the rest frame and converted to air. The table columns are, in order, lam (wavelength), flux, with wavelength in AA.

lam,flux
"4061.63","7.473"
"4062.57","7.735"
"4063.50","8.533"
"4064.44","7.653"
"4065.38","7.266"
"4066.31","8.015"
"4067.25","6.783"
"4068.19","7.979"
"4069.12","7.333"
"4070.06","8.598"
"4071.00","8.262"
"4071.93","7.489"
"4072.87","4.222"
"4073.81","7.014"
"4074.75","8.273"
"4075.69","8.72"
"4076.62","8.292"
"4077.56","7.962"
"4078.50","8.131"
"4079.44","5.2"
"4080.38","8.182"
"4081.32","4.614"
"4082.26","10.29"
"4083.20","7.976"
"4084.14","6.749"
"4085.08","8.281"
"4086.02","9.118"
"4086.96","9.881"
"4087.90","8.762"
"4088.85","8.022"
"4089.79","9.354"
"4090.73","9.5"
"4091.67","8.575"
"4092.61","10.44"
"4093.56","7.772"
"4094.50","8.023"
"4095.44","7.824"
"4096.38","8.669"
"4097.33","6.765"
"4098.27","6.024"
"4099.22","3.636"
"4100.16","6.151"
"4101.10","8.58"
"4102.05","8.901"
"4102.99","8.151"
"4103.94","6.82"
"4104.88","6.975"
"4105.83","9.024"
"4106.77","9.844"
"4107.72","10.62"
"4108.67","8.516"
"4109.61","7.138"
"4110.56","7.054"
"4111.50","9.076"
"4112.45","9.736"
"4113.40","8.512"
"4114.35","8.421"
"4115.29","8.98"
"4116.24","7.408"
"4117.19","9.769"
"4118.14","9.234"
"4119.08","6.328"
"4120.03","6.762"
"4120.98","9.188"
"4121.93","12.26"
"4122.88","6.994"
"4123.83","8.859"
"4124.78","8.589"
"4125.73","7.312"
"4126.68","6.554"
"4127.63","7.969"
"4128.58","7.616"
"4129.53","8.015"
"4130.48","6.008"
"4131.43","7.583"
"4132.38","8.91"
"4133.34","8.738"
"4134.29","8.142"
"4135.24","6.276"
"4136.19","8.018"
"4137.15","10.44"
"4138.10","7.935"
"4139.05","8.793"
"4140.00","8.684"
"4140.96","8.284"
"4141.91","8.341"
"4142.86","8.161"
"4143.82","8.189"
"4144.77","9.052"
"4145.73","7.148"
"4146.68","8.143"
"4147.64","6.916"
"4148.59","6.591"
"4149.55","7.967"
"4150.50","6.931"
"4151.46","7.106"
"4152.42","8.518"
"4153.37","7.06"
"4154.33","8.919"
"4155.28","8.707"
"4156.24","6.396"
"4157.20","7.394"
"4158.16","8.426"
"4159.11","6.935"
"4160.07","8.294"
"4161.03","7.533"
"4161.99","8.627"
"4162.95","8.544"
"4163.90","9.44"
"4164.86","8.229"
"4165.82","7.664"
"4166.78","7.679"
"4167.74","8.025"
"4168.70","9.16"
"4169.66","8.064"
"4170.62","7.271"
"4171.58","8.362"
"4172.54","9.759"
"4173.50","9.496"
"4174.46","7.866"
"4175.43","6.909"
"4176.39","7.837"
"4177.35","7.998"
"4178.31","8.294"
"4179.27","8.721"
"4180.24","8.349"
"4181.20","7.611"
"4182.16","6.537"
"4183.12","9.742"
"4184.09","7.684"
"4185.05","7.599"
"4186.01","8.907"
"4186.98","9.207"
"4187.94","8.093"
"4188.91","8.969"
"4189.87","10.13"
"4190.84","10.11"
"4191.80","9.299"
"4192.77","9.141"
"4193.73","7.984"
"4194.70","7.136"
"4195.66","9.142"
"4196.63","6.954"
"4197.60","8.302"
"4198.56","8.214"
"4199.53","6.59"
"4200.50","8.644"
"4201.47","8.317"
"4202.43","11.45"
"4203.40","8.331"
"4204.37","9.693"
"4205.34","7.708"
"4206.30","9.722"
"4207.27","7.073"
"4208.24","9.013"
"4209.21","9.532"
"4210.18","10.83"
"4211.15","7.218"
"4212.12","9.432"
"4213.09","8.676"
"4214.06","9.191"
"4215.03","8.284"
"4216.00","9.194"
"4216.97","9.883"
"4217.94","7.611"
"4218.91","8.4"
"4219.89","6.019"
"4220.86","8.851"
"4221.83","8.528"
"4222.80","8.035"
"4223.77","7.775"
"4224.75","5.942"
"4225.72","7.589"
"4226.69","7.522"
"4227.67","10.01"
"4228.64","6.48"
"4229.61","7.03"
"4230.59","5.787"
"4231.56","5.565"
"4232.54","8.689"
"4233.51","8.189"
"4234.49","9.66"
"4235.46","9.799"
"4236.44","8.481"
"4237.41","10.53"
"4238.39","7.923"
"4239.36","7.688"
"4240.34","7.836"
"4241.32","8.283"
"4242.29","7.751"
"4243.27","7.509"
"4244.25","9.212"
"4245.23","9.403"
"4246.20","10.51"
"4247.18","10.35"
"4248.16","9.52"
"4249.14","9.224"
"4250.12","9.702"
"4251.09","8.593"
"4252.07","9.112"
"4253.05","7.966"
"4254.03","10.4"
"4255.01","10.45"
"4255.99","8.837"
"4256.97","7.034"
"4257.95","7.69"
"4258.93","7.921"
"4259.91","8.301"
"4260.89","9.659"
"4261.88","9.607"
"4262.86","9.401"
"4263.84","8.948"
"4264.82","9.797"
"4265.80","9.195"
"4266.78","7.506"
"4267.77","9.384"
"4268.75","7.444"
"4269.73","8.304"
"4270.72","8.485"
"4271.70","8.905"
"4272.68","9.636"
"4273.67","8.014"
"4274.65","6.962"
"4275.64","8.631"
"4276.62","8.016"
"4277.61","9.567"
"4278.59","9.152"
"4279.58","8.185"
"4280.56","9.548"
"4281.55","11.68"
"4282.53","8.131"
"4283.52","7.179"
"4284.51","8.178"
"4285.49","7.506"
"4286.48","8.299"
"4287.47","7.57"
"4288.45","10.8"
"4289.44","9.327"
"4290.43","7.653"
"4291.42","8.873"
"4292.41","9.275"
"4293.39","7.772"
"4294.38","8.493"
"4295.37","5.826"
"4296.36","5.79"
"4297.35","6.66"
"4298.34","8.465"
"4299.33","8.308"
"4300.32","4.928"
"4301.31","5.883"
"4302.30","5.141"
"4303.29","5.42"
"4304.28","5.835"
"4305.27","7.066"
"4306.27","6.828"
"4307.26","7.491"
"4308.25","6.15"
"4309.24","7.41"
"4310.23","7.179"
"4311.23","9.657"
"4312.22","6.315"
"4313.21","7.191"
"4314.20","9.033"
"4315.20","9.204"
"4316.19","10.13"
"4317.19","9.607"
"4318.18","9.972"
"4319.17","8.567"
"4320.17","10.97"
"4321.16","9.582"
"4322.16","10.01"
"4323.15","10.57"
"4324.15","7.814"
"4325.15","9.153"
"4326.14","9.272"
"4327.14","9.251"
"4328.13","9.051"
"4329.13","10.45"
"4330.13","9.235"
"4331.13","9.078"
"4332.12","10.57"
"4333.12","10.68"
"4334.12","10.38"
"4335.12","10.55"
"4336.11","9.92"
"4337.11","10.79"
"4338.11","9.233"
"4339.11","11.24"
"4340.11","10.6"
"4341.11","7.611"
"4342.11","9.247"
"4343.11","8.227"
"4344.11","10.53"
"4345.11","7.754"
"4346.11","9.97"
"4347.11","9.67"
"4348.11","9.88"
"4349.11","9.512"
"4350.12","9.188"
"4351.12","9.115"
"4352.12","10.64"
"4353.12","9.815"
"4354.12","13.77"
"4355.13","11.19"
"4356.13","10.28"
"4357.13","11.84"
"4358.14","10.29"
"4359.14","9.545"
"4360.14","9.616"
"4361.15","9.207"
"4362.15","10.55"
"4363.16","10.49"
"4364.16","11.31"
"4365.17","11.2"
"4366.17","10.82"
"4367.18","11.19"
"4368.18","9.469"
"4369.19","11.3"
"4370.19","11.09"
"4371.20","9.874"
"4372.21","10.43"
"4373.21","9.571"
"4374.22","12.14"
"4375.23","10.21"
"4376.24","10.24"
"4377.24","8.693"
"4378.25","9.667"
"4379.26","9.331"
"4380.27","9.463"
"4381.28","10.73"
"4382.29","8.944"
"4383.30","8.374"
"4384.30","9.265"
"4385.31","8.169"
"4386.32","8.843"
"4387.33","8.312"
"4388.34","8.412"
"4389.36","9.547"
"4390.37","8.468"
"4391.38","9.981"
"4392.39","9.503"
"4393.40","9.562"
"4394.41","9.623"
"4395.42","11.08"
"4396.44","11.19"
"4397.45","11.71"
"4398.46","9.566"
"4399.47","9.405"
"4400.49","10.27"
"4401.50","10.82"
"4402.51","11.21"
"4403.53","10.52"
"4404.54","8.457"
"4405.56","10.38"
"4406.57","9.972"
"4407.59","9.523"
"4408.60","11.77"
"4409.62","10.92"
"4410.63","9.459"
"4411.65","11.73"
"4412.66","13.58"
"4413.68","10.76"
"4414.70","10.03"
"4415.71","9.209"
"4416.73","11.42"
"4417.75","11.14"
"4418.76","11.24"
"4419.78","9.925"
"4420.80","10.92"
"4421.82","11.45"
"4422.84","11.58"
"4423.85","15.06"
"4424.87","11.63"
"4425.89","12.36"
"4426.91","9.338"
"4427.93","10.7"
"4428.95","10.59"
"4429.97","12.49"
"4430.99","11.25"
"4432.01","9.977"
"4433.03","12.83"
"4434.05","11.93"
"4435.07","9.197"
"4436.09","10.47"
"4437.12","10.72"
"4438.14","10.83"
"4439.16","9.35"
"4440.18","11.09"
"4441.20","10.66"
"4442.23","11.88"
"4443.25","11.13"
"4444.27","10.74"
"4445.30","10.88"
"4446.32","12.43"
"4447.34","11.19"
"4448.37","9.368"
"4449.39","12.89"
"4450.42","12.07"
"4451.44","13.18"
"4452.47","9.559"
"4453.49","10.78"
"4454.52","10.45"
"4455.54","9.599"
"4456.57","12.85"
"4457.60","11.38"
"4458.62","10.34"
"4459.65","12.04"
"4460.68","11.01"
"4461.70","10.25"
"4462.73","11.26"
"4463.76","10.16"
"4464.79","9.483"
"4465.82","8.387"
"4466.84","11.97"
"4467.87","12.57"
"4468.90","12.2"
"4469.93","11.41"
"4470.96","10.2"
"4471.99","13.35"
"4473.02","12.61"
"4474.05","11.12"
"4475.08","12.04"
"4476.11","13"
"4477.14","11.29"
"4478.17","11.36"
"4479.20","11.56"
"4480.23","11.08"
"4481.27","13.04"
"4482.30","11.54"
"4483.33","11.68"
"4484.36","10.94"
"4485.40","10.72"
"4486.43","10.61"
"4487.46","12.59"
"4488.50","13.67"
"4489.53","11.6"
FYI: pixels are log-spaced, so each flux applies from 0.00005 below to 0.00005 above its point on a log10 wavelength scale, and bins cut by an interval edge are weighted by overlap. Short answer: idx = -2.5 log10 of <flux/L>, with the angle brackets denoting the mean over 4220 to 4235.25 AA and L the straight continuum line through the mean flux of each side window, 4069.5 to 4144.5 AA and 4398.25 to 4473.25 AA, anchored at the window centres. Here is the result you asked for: 0.19 mag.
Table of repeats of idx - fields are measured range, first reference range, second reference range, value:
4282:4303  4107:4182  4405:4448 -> 0.26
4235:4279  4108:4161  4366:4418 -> 0.03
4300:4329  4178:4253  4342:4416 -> 0.16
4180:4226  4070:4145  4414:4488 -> 0.06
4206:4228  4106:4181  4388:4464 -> 0.05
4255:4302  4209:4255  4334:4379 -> 0.10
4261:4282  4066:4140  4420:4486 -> 0.08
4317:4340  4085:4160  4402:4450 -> 0.02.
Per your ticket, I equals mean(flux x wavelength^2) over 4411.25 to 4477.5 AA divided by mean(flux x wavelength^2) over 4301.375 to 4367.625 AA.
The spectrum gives 1.26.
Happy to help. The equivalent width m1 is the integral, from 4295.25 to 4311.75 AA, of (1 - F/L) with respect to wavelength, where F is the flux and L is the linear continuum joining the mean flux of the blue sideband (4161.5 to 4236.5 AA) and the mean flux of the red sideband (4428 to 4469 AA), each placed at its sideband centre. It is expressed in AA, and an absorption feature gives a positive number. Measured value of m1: 4.78 AA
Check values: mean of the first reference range 8.35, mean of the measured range 6.73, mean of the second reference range 11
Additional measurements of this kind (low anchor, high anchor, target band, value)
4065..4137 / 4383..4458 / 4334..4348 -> 0.4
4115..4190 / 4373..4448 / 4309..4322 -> 1.0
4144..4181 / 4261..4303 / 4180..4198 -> -0.9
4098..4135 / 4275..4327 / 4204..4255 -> -2.5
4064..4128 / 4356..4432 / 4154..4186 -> 1.8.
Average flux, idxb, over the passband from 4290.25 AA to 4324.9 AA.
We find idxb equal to 7.87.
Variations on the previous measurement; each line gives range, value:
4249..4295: 8.72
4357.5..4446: 10.4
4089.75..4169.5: 8.09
